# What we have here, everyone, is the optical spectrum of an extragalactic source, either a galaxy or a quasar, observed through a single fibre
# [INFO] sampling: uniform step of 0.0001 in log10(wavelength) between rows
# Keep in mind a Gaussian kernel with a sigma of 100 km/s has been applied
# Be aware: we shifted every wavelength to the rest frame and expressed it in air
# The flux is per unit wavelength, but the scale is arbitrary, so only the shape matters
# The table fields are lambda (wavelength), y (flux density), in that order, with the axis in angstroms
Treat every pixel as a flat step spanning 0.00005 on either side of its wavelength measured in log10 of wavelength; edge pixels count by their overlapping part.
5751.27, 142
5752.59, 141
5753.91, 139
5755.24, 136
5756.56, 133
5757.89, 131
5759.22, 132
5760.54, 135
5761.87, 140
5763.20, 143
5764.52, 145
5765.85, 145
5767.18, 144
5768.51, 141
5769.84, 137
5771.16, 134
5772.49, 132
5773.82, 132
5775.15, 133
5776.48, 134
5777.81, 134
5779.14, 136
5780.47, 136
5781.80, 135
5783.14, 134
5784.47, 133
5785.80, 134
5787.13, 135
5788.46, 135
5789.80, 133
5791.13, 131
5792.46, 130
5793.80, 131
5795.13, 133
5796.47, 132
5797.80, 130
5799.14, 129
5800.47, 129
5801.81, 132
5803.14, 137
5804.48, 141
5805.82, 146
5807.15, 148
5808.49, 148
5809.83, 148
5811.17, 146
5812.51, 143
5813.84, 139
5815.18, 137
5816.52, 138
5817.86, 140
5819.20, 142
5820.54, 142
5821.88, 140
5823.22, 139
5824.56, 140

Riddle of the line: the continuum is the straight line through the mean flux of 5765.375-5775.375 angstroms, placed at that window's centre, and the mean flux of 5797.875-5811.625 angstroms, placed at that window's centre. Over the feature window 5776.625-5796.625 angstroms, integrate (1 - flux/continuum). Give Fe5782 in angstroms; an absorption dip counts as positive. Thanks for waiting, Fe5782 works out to 0.72 angstroms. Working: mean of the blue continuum 137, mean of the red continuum 140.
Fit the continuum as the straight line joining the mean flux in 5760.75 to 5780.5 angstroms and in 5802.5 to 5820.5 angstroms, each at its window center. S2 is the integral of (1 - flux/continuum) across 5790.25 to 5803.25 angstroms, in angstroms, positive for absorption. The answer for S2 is 0.9 angstroms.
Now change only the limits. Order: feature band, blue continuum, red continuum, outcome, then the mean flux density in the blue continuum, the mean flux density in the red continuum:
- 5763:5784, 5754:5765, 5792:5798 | -0.4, 137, 131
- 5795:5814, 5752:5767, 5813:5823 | 0.1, 138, 140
